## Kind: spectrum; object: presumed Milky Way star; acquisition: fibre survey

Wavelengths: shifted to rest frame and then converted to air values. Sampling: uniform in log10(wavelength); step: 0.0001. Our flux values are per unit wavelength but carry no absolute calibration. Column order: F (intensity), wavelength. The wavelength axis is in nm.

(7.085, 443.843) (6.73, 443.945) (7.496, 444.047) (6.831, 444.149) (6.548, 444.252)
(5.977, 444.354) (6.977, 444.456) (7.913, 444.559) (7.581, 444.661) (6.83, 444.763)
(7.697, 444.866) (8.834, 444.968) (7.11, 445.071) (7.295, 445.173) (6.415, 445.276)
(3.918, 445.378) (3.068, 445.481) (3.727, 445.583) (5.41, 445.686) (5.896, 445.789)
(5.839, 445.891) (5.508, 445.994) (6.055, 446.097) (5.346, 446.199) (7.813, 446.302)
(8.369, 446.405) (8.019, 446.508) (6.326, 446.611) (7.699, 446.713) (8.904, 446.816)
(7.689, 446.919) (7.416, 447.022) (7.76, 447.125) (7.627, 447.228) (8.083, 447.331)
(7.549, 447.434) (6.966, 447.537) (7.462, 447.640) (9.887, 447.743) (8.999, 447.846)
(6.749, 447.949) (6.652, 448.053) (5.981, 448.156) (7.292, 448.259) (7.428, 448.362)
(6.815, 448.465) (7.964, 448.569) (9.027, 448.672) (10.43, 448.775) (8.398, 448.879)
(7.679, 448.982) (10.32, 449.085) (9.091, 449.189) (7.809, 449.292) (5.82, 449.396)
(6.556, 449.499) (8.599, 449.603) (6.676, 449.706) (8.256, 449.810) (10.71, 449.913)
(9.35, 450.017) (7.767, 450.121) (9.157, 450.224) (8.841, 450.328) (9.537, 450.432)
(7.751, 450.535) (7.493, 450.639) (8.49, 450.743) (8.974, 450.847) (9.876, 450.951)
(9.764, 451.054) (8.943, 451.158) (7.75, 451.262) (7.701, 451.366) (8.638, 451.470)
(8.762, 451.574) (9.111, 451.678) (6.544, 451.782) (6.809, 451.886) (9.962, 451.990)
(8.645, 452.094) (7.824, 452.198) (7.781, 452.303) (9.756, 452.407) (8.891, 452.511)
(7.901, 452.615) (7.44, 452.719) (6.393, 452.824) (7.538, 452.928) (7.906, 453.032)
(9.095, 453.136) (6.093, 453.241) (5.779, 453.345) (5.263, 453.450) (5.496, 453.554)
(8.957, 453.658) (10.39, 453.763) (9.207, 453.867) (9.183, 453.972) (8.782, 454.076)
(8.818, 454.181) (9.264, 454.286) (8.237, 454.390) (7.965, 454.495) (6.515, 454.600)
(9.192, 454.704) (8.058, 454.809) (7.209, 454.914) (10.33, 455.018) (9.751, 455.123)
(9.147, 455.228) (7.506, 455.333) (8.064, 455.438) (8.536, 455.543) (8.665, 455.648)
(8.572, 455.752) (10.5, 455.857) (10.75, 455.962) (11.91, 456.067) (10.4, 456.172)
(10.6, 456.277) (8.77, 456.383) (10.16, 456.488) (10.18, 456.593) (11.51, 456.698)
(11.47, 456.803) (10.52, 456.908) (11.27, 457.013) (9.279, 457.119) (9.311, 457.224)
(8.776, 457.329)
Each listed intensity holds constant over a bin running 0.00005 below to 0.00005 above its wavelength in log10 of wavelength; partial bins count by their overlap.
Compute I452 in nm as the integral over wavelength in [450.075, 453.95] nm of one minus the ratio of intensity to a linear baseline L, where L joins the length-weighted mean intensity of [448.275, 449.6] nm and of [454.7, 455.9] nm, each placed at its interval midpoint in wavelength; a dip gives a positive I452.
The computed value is 0.112 nm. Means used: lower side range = 8.11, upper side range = 8.77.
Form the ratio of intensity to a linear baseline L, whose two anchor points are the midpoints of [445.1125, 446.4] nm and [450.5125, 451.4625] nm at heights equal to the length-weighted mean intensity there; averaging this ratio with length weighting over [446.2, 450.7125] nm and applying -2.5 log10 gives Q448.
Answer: -0.13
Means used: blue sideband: 5.64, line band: 7.99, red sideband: 8.55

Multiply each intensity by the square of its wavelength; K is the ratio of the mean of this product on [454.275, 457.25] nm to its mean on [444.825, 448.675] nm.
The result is 1.4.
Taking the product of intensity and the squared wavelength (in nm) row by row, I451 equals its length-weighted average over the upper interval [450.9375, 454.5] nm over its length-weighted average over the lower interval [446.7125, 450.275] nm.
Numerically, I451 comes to 1.04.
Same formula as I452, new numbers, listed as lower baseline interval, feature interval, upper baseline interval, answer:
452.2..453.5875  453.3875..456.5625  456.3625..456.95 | 0.09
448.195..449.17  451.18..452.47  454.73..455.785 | 0.03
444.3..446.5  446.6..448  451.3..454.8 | -0.21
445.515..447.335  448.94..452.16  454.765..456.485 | -0.21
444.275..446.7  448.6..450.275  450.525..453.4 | -0.22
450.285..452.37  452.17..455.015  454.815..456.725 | 0.32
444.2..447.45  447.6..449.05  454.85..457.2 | -0.08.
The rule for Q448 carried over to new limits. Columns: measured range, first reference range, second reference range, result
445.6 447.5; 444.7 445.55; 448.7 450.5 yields 0.01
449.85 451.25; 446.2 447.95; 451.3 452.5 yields -0.10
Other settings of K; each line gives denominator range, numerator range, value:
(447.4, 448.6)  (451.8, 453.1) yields 1.10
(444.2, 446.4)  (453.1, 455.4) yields 1.35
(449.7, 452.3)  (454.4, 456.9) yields 1.12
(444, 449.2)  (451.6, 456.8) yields 1.24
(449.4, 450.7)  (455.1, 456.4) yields 1.17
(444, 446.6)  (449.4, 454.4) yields 1.31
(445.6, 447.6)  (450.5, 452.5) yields 1.23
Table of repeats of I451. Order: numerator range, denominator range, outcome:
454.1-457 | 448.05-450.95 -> 1.17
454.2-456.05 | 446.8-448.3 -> 1.19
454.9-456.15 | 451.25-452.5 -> 1.14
